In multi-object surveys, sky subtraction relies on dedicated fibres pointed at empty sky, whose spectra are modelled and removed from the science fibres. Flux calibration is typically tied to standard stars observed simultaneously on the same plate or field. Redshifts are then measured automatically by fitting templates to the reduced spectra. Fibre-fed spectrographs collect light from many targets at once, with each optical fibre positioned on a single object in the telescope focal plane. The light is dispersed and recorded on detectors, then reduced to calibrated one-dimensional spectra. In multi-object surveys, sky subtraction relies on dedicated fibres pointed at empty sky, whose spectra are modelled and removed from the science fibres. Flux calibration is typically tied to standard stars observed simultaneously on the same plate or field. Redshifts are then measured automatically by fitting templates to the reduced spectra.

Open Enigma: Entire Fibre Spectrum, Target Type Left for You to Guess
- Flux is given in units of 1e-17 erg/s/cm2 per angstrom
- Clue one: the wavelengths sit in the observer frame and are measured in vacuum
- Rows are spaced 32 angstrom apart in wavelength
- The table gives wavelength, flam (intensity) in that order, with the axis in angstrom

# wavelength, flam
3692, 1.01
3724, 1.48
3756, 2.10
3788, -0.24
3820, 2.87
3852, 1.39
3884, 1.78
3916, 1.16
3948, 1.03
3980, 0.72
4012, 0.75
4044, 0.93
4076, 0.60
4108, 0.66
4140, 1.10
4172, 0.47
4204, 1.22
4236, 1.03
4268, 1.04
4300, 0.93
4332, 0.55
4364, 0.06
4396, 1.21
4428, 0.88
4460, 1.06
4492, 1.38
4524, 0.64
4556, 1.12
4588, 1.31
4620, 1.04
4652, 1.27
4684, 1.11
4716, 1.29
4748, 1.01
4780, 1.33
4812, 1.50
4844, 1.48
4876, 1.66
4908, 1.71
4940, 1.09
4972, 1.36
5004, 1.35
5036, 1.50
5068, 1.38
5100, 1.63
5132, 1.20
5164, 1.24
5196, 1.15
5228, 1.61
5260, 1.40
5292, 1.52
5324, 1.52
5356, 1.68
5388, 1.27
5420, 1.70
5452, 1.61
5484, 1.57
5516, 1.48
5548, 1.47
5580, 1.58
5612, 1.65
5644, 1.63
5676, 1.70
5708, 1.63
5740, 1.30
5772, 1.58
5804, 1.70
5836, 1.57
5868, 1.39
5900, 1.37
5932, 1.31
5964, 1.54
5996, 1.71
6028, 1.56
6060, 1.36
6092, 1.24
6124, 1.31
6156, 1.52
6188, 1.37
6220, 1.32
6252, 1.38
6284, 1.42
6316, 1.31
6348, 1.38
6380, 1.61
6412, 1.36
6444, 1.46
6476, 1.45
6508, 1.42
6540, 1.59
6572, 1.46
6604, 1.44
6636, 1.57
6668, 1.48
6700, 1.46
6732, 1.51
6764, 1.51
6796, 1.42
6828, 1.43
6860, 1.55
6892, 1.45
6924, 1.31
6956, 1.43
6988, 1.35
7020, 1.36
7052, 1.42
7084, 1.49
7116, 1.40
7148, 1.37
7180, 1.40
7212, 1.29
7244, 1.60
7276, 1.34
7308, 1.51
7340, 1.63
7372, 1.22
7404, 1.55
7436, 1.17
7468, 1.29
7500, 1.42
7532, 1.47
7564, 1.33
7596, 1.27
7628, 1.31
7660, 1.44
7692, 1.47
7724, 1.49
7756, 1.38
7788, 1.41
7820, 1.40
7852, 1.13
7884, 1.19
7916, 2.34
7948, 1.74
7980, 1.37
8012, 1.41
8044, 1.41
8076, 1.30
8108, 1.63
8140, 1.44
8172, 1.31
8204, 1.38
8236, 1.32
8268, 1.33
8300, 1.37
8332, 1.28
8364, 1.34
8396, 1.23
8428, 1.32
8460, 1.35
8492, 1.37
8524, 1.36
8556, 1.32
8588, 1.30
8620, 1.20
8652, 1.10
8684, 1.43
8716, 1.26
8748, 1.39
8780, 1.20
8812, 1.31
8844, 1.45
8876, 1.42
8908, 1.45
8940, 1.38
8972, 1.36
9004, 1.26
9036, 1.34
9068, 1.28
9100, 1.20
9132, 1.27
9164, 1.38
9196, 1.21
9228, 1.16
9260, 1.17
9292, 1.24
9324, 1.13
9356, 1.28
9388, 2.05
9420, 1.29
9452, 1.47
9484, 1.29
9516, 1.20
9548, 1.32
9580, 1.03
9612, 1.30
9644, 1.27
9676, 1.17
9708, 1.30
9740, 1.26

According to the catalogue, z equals 0.21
